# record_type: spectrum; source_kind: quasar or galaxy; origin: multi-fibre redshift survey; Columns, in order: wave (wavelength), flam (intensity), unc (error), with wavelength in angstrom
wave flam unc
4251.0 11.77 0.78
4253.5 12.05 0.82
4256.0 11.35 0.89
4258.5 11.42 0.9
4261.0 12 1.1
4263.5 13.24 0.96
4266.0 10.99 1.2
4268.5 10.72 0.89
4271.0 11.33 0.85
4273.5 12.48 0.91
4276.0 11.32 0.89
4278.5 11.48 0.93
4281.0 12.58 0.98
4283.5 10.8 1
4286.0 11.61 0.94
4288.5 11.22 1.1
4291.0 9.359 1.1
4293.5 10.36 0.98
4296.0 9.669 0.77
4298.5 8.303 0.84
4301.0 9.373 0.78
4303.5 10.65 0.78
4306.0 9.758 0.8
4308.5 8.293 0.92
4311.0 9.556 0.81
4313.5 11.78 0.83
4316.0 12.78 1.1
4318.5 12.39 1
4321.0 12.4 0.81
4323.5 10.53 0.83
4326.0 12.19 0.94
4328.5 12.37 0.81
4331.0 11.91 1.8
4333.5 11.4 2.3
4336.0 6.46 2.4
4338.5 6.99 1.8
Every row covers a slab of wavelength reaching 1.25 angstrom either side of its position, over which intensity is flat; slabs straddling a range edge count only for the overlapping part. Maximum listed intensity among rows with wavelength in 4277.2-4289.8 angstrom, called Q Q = 12.58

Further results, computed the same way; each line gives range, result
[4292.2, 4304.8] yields 10.65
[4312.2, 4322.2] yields 12.78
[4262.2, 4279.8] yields 13.24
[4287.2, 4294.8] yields 11.22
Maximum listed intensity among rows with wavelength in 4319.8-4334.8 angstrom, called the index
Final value 12.4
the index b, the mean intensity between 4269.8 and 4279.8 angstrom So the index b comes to 11.7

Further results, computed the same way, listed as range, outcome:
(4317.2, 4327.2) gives 11.9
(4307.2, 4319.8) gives 11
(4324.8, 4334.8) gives 11.9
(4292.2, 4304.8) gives 9.67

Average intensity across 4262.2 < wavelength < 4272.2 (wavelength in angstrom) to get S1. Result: 11.6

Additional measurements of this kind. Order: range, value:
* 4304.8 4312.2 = 9.2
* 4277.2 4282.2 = 12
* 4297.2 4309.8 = 9.28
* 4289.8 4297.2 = 9.8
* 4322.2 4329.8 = 11.7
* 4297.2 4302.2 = 8.84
